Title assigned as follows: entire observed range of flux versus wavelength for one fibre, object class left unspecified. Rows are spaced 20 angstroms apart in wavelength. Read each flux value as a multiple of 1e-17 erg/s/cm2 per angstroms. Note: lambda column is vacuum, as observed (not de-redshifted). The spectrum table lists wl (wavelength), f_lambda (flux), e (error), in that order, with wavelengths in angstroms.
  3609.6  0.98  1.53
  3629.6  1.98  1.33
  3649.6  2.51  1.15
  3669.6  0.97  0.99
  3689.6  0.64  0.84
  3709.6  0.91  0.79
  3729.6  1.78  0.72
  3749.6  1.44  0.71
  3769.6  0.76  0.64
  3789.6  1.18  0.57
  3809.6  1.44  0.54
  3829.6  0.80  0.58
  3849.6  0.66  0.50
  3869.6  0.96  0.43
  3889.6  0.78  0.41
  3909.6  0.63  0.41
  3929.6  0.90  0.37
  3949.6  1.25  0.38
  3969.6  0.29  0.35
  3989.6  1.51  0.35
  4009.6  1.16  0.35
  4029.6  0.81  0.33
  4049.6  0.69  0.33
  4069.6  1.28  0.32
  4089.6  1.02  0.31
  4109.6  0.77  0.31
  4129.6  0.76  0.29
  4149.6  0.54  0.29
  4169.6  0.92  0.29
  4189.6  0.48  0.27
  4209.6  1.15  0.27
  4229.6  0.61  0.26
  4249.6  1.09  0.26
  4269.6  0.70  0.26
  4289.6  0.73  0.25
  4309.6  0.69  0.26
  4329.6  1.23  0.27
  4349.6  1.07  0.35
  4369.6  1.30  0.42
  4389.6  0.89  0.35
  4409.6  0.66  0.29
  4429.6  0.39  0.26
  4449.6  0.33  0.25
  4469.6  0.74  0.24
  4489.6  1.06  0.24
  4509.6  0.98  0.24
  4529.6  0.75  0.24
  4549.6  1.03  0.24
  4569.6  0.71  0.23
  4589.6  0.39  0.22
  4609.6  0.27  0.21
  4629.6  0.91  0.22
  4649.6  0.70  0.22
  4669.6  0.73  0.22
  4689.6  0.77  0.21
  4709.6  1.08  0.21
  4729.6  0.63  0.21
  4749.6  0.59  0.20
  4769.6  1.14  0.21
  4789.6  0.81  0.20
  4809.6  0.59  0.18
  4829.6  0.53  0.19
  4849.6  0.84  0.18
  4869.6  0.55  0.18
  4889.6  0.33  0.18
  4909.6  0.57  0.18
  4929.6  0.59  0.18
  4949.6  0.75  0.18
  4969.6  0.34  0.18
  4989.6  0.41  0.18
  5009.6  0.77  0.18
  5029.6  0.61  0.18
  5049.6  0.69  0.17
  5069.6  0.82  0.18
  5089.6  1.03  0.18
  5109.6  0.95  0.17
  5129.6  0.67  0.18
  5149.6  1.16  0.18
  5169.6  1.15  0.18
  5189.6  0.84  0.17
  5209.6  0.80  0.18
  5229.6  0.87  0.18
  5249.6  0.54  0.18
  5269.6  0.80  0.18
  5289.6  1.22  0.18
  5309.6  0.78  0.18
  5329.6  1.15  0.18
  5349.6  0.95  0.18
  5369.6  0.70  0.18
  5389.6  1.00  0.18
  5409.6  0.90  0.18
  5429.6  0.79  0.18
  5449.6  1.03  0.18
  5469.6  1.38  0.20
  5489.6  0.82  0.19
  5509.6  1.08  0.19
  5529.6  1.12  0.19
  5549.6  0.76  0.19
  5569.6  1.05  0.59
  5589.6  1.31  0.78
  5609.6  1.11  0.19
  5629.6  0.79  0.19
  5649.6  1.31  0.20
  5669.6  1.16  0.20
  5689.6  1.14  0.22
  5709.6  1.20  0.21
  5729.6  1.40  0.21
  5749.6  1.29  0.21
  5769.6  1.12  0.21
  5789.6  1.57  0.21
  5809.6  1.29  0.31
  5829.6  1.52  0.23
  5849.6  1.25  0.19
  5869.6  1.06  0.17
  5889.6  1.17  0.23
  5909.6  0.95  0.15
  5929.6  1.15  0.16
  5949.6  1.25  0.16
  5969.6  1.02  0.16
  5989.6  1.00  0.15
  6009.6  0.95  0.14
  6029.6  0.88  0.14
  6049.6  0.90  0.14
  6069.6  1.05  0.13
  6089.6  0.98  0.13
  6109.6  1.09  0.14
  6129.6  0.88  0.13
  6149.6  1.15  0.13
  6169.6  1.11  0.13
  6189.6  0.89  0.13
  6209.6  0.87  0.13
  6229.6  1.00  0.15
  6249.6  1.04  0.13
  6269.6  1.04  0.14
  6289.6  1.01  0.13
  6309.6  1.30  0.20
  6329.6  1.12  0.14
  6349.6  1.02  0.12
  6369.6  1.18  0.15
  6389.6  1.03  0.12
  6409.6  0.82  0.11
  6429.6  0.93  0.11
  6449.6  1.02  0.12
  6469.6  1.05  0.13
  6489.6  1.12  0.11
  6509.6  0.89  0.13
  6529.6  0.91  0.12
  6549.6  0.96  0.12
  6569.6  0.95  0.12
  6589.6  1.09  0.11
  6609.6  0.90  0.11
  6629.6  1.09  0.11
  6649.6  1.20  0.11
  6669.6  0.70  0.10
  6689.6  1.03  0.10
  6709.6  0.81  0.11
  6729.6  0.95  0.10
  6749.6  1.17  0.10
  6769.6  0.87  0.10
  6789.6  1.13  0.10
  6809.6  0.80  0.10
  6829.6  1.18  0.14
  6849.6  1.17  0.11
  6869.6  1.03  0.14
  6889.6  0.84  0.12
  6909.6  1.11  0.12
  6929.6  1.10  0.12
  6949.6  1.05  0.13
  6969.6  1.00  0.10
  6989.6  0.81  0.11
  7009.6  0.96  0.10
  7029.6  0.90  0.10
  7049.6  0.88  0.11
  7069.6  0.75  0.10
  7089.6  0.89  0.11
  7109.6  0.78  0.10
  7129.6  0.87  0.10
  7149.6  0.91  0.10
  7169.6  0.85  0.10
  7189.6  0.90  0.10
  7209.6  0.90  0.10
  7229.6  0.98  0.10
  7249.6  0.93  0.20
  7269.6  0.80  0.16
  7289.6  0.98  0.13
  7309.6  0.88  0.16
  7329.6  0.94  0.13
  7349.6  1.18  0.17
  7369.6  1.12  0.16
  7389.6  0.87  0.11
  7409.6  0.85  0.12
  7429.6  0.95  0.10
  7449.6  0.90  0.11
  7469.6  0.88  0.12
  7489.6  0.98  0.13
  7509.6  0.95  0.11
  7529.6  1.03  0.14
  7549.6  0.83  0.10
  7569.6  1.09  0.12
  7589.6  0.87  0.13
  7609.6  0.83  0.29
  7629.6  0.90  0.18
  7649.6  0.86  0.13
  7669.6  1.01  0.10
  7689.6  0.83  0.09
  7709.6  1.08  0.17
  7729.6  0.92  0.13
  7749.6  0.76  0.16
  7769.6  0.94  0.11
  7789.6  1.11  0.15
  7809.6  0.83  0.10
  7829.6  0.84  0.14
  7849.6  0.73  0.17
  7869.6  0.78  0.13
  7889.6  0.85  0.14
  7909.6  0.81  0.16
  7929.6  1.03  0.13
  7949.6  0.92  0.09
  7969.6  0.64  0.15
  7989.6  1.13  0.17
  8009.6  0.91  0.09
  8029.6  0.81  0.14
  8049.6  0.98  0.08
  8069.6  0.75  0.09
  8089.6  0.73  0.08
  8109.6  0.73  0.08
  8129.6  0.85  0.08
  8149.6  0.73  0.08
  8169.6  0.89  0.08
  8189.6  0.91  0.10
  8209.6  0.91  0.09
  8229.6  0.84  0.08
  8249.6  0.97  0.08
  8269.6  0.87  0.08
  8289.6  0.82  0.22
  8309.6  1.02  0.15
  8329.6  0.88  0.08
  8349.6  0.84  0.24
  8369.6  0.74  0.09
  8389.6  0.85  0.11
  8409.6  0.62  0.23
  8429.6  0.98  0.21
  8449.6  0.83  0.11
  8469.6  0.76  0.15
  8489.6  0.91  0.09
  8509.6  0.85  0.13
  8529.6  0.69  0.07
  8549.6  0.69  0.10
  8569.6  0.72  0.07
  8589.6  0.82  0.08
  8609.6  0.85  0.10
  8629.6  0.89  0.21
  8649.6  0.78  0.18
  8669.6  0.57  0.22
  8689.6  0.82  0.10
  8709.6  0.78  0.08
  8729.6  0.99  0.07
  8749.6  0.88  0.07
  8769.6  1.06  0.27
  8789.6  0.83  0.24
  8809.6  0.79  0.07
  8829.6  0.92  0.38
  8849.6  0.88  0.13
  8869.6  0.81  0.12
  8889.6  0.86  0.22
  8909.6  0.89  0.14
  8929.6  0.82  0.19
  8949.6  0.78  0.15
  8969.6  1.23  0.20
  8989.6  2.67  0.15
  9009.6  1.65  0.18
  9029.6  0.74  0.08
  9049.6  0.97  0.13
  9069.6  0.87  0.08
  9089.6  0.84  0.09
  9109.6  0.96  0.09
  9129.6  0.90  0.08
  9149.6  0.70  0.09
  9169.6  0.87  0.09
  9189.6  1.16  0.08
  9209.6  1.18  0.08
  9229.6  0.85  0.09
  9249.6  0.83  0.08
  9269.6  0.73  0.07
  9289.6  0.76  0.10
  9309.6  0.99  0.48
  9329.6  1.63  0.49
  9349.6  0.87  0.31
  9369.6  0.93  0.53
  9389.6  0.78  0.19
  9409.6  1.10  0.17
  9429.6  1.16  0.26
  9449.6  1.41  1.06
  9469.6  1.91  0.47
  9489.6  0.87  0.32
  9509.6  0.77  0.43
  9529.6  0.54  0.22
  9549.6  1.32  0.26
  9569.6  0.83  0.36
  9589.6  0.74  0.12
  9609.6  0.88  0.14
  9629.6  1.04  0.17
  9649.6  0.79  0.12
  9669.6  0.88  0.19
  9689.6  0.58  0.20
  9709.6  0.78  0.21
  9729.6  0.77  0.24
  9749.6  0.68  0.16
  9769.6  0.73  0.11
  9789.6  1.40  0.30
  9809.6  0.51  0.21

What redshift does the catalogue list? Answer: 0.368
